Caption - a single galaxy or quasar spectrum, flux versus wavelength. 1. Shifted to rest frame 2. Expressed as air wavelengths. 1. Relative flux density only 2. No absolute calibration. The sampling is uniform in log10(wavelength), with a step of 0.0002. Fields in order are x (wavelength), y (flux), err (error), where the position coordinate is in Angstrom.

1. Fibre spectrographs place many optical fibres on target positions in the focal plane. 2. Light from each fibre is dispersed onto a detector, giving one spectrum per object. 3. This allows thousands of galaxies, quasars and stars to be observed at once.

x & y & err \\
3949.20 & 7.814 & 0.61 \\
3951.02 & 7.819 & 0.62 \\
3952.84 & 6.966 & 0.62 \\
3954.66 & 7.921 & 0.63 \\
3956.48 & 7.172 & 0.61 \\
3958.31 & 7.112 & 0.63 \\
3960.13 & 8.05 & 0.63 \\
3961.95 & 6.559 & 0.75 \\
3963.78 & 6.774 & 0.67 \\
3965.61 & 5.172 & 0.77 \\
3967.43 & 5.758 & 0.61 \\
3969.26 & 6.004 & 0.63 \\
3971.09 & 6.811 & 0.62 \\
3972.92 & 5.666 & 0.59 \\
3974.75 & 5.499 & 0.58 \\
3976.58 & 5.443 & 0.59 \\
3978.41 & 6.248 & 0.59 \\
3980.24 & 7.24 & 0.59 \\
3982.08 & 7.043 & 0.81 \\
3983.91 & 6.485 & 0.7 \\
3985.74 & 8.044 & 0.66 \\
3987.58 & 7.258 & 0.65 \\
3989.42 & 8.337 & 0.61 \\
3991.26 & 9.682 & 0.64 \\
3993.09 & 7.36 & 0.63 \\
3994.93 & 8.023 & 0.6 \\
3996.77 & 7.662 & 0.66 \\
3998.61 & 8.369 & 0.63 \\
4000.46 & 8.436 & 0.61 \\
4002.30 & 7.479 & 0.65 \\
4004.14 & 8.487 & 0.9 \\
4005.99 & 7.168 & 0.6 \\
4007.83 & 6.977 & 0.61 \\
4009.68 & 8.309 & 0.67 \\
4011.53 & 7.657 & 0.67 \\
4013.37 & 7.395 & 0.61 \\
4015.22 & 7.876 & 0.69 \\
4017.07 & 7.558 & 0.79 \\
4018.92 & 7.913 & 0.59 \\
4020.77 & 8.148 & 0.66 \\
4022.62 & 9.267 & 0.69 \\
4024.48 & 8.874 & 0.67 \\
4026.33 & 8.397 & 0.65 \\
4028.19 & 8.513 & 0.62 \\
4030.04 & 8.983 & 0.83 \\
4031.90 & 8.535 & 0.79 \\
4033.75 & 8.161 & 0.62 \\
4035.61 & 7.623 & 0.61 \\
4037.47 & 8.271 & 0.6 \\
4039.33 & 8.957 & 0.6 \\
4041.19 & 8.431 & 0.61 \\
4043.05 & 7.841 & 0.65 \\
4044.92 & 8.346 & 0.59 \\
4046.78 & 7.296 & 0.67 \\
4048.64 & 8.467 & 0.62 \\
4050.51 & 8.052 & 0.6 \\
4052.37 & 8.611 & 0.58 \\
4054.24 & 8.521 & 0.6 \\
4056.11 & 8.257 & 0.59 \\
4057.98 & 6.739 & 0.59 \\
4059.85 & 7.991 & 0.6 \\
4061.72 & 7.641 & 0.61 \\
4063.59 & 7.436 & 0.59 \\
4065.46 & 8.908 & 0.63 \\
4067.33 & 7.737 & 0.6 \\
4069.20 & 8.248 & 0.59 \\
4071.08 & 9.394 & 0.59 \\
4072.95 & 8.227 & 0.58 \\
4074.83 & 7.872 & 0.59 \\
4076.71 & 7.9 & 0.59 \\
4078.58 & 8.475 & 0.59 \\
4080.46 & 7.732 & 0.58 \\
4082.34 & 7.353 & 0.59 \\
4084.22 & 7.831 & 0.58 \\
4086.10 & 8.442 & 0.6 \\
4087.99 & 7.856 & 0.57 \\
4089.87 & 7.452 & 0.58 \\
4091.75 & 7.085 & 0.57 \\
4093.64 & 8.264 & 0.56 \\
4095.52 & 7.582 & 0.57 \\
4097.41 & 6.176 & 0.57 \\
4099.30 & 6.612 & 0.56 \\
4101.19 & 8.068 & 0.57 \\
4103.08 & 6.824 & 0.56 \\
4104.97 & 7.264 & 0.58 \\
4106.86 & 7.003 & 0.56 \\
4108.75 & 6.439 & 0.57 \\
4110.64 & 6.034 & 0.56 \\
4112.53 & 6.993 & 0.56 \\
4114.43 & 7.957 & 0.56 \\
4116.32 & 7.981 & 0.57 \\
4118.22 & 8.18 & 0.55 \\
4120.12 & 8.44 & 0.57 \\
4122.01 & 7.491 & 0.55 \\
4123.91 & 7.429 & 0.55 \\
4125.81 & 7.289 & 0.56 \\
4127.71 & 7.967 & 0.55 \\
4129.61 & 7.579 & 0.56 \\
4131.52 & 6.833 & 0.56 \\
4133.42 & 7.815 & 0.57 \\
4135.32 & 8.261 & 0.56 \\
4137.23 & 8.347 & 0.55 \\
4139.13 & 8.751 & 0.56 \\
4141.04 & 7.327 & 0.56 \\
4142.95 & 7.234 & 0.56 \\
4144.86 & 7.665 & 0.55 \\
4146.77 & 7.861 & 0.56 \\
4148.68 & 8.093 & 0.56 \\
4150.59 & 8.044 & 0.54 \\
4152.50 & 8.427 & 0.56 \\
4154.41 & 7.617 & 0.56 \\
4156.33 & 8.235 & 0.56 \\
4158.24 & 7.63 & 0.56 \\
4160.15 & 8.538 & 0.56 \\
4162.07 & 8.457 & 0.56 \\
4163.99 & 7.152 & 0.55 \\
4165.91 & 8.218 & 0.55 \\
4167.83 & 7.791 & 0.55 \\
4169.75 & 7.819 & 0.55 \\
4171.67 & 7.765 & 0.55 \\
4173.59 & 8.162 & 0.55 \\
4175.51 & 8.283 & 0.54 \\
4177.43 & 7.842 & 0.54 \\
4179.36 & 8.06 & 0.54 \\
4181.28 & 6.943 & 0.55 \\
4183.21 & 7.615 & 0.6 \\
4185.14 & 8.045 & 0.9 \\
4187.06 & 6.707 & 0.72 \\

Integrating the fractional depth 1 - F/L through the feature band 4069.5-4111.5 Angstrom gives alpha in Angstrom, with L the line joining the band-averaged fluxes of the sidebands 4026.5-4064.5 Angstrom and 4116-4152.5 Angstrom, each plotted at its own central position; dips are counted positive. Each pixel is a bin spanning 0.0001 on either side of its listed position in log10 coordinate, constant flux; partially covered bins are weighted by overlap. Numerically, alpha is 2.3 Angstrom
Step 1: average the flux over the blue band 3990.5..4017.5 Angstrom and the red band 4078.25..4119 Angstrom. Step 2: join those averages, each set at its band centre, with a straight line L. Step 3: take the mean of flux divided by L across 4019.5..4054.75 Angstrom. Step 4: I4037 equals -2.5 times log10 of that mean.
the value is -0.088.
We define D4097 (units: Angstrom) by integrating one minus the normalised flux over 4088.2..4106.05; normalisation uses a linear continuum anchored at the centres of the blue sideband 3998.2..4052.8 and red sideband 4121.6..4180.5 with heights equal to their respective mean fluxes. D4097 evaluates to 1.6 Angstrom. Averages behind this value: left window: 8.14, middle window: 7.28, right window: 7.87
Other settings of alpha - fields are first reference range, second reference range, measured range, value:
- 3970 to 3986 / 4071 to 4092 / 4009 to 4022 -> -1.6 Angstrom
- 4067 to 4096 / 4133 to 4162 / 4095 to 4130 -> 2.9 Angstrom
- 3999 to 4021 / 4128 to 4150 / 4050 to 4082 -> -1.2 Angstrom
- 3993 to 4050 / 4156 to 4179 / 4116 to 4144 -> 0.8 Angstrom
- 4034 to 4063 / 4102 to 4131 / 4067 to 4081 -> -0.8 Angstrom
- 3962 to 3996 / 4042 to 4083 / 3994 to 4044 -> -4.8 Angstrom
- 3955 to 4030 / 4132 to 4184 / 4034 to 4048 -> -1.0 Angstrom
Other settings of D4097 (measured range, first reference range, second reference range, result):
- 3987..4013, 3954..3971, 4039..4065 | -2.4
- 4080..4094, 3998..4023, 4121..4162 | 0.2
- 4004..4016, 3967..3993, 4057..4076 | -0.6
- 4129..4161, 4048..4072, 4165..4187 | 0.0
